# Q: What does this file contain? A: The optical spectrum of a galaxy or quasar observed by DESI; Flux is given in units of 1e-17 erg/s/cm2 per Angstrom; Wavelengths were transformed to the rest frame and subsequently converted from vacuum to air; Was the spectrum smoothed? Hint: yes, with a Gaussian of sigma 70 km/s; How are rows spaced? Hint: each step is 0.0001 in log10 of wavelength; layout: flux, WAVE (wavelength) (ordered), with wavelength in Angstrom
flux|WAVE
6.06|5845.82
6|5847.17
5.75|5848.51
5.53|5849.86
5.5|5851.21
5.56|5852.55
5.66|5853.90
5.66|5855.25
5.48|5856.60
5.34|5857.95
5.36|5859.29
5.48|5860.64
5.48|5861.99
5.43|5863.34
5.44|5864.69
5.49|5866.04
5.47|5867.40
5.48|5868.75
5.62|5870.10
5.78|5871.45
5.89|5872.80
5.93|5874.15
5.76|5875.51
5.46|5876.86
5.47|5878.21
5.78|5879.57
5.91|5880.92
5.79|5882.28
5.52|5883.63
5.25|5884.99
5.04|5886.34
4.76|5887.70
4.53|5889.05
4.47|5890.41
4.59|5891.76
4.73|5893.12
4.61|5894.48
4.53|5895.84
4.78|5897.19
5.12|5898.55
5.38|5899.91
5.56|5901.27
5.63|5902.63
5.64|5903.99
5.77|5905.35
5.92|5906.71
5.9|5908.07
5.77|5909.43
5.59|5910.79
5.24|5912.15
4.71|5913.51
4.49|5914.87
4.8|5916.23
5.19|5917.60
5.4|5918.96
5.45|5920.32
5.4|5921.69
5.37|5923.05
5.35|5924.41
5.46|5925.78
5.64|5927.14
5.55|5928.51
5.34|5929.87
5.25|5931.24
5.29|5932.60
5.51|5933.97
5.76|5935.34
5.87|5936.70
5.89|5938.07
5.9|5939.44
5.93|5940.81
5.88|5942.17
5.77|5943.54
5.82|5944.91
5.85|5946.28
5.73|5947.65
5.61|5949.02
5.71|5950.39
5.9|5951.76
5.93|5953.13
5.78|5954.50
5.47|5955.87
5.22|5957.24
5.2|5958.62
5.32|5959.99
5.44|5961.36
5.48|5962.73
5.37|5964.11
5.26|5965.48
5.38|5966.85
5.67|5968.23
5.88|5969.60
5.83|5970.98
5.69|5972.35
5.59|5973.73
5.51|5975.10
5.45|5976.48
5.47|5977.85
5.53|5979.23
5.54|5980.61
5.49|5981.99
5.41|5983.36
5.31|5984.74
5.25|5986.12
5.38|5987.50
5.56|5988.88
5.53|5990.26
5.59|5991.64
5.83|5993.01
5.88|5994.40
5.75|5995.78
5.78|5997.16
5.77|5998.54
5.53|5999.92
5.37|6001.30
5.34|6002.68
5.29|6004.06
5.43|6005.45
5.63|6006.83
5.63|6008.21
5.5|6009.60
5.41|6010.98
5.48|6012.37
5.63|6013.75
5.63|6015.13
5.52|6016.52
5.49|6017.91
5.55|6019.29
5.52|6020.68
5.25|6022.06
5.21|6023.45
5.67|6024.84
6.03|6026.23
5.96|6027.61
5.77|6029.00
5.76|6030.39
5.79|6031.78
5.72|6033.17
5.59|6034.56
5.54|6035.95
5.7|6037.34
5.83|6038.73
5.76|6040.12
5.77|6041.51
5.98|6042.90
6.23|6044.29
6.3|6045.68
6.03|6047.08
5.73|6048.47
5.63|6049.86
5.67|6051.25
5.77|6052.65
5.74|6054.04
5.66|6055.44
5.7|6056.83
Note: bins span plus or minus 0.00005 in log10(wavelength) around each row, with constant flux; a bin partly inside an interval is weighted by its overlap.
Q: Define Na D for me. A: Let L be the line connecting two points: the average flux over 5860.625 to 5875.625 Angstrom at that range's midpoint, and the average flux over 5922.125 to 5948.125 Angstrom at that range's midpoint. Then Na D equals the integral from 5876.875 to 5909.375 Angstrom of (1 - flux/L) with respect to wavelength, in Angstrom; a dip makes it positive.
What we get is 2.0 Angstrom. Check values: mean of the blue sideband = 5.6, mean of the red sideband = 5.64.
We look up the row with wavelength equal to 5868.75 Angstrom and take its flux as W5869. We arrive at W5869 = 5.48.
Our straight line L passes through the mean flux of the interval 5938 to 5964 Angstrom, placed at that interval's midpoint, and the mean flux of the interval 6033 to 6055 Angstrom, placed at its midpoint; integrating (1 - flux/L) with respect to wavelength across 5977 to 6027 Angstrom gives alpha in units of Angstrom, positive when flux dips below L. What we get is 1.8 Angstrom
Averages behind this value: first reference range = 5.66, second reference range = 5.81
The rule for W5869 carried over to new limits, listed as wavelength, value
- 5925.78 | 5.46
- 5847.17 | 6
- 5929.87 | 5.34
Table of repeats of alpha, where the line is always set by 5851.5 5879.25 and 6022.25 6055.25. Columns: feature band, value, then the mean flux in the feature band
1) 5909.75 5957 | 1.0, 5.52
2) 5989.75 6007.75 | 0.4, 5.6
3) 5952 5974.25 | 0.6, 5.54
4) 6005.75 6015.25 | 0.3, 5.55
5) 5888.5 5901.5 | 1.8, 4.81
